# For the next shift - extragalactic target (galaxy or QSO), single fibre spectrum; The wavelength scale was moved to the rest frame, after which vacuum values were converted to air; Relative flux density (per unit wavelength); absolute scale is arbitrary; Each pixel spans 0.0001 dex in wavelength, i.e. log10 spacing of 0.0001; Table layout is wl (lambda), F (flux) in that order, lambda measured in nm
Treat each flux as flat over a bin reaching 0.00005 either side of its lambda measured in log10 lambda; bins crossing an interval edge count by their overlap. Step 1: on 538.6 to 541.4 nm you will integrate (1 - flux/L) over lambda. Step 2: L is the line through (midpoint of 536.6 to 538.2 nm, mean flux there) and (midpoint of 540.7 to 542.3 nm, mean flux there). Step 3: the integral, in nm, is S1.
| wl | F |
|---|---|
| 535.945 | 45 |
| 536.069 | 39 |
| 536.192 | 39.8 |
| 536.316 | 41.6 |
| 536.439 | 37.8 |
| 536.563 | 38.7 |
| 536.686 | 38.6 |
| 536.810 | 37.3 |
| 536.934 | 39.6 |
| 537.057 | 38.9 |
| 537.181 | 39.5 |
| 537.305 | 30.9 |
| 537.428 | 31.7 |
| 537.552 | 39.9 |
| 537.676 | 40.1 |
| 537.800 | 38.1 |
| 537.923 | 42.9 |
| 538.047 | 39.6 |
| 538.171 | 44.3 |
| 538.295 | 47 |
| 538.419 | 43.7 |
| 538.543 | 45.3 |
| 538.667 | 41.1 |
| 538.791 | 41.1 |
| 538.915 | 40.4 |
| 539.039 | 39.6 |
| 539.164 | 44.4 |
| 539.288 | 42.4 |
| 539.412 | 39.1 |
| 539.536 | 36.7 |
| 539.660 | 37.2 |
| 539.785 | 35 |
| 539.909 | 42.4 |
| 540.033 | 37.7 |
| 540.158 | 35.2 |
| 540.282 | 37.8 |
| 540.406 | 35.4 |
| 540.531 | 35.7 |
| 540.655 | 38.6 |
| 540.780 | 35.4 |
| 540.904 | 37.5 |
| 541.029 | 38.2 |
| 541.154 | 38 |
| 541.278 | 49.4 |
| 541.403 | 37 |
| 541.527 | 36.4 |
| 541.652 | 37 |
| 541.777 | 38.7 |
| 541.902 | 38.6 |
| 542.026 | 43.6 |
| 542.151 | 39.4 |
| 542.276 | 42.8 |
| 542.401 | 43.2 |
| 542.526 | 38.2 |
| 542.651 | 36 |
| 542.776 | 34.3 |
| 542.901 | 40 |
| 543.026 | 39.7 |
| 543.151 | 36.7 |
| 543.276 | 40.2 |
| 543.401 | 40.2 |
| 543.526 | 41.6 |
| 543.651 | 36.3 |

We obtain 0.000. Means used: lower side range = 38.5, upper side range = 39.3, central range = 39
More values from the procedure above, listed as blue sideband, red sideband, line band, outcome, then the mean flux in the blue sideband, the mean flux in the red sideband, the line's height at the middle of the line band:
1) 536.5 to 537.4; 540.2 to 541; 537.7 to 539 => -0.177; 37.4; 36.8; 37.2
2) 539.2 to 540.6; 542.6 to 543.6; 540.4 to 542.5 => -0.054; 37.8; 38.6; 38.2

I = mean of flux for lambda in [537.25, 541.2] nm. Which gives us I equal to 39.2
